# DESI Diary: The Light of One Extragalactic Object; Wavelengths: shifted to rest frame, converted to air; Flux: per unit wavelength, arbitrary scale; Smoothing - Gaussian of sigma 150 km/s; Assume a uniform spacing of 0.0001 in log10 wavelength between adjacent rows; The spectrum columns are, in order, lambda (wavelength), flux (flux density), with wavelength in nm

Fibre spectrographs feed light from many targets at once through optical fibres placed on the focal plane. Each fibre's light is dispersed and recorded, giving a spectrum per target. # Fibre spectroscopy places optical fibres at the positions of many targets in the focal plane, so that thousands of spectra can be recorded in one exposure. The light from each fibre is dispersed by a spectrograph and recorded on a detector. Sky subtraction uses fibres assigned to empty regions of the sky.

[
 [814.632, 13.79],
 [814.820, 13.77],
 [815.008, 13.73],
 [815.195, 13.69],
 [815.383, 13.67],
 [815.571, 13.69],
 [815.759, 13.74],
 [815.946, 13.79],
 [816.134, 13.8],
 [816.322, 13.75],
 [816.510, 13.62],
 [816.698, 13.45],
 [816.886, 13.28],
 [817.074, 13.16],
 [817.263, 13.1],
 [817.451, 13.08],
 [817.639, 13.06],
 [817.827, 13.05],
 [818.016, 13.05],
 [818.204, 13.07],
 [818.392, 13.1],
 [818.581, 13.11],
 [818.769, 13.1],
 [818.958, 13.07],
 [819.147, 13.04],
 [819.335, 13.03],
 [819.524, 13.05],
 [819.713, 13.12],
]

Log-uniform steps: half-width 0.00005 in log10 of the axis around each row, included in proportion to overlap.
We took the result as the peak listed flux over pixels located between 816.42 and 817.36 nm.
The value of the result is 13.62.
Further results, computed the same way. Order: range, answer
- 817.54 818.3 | 13.07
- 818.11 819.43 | 13.11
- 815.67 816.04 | 13.79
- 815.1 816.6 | 13.8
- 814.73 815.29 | 13.77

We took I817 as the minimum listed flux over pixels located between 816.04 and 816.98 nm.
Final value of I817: 13.28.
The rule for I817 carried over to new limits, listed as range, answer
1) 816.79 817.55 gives 13.08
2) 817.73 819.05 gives 13.05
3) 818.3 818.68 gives 13.1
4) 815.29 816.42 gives 13.67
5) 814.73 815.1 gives 13.73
